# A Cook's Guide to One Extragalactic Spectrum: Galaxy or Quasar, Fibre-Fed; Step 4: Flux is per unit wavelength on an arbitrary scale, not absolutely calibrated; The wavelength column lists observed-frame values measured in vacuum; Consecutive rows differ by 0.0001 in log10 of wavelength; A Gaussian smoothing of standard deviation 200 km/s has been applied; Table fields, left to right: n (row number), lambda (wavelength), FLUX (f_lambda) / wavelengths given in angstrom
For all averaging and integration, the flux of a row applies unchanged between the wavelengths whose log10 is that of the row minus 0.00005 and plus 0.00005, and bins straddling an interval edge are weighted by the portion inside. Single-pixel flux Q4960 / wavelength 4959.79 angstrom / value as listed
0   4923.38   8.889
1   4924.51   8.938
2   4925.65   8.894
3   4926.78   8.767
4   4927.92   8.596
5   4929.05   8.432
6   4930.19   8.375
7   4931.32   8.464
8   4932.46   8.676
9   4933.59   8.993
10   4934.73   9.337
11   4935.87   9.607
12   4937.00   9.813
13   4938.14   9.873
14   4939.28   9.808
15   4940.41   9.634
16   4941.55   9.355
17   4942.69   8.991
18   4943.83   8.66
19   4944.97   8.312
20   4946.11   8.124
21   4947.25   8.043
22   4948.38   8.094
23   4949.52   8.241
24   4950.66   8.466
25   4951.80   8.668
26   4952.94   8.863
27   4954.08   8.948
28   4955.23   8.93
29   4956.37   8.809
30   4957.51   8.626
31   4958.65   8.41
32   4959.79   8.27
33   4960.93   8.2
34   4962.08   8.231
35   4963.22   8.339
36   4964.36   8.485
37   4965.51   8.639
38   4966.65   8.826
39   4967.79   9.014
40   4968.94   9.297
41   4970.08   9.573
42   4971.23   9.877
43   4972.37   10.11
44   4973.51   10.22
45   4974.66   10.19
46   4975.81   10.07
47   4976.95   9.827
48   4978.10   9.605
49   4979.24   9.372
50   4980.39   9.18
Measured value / 8.27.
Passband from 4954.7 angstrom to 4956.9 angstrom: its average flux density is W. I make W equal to 8.87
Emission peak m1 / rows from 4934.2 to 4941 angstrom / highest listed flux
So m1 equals 9.873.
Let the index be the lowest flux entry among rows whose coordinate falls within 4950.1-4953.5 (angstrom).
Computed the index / 8.466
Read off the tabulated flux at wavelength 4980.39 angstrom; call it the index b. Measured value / 9.18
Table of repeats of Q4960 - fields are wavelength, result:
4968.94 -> 9.297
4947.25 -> 8.043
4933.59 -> 8.993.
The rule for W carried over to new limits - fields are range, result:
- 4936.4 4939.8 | 9.83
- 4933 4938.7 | 9.52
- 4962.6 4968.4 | 8.66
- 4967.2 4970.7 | 9.29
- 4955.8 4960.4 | 8.54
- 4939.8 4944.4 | 9.17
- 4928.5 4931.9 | 8.41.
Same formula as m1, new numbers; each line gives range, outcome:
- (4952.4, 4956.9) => 8.948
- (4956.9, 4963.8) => 8.626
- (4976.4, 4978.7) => 9.827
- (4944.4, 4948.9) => 8.312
